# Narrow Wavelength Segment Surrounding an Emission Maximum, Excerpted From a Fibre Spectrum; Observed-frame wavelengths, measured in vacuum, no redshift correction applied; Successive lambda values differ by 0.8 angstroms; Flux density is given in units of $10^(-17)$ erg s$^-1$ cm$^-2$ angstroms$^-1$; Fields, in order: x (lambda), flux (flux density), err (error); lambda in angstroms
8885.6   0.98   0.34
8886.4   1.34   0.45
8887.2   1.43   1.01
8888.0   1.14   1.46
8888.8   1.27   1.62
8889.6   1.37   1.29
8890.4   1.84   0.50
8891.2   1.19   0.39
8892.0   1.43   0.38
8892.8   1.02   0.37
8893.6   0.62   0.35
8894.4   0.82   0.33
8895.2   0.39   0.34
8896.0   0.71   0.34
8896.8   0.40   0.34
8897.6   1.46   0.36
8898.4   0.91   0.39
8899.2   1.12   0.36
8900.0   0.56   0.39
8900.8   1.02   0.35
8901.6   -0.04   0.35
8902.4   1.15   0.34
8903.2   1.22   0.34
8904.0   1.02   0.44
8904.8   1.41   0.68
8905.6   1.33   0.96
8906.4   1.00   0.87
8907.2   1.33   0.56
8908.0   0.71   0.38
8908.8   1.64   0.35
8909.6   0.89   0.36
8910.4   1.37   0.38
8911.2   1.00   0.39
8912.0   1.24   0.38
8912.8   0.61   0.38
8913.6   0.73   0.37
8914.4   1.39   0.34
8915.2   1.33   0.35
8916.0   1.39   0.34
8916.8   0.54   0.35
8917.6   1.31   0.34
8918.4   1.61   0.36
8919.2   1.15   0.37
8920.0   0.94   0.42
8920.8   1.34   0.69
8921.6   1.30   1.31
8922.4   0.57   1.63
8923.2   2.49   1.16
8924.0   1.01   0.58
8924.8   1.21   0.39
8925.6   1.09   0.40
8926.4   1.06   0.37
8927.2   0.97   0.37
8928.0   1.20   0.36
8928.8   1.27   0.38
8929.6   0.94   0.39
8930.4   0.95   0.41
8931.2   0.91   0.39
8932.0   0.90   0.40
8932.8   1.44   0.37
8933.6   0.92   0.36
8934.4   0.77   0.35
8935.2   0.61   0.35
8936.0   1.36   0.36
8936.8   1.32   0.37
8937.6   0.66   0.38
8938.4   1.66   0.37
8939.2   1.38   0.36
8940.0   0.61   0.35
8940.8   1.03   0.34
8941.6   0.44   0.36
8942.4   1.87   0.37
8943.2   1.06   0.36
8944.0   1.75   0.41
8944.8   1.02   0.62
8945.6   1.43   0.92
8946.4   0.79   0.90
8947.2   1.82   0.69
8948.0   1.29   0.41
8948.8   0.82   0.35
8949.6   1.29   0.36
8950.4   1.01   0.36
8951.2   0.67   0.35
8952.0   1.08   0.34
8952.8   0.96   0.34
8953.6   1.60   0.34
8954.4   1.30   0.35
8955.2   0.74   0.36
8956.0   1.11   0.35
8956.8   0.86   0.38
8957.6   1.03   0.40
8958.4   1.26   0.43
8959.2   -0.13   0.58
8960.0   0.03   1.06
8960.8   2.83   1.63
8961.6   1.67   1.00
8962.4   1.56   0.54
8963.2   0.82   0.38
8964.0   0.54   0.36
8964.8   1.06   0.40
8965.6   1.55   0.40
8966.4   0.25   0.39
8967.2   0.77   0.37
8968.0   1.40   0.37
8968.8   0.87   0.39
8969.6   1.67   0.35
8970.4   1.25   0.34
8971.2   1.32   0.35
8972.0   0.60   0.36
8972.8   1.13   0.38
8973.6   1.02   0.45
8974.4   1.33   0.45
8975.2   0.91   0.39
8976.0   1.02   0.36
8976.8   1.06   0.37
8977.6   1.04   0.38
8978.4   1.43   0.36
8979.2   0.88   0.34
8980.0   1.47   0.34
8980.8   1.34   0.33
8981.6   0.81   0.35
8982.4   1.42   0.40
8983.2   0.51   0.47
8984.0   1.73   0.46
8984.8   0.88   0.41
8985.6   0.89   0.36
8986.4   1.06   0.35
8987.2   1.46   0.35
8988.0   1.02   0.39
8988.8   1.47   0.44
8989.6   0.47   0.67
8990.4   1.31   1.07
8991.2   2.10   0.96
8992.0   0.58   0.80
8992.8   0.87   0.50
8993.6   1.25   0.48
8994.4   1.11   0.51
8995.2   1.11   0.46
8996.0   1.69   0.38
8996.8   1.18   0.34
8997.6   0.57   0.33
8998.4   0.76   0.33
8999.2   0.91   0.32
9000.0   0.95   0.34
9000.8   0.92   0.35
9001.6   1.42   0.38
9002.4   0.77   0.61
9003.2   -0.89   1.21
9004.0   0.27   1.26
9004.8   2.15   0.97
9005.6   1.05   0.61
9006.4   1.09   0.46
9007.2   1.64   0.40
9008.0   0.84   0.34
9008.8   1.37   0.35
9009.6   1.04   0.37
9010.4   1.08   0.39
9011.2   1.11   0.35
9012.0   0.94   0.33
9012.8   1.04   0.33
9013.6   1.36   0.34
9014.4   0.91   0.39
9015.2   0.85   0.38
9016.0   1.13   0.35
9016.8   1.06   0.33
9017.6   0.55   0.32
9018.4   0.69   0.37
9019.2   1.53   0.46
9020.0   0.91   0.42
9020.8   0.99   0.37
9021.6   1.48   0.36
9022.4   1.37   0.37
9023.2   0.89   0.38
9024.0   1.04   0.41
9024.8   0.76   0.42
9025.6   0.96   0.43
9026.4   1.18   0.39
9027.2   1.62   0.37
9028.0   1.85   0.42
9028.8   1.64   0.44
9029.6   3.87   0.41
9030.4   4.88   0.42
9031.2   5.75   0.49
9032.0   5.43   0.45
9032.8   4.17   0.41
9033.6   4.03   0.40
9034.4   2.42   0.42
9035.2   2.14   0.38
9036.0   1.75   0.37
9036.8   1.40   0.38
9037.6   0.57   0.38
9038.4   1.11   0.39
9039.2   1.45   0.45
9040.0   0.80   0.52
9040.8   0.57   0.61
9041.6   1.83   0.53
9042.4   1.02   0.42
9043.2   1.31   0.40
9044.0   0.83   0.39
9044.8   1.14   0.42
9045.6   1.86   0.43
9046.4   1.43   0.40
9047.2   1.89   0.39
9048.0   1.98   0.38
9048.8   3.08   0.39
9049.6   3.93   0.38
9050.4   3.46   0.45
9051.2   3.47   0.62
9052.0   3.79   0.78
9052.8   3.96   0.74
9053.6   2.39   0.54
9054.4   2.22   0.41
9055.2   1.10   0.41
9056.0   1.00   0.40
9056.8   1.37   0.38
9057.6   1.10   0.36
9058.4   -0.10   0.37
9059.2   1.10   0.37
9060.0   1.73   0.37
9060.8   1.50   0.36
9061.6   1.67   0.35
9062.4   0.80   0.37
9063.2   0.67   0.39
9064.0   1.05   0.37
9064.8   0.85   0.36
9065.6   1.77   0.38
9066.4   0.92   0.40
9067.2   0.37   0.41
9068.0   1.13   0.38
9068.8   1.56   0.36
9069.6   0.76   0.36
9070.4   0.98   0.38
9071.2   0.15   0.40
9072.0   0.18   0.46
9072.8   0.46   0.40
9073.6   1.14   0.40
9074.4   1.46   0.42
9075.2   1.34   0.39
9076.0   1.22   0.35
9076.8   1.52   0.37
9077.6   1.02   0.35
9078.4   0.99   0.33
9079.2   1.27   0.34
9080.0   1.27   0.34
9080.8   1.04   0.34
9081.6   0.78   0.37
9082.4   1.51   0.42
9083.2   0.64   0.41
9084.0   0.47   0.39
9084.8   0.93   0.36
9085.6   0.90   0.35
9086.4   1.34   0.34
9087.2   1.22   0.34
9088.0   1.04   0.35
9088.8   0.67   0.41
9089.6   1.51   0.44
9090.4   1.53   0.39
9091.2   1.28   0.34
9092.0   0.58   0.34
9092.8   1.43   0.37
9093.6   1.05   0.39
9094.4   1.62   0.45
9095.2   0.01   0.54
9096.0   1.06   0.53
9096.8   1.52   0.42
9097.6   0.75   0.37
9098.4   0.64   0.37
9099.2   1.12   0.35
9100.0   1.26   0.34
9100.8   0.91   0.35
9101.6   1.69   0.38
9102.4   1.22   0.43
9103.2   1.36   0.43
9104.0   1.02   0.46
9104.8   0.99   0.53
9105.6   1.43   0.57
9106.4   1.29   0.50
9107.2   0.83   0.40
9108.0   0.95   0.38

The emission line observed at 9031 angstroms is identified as [S II]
